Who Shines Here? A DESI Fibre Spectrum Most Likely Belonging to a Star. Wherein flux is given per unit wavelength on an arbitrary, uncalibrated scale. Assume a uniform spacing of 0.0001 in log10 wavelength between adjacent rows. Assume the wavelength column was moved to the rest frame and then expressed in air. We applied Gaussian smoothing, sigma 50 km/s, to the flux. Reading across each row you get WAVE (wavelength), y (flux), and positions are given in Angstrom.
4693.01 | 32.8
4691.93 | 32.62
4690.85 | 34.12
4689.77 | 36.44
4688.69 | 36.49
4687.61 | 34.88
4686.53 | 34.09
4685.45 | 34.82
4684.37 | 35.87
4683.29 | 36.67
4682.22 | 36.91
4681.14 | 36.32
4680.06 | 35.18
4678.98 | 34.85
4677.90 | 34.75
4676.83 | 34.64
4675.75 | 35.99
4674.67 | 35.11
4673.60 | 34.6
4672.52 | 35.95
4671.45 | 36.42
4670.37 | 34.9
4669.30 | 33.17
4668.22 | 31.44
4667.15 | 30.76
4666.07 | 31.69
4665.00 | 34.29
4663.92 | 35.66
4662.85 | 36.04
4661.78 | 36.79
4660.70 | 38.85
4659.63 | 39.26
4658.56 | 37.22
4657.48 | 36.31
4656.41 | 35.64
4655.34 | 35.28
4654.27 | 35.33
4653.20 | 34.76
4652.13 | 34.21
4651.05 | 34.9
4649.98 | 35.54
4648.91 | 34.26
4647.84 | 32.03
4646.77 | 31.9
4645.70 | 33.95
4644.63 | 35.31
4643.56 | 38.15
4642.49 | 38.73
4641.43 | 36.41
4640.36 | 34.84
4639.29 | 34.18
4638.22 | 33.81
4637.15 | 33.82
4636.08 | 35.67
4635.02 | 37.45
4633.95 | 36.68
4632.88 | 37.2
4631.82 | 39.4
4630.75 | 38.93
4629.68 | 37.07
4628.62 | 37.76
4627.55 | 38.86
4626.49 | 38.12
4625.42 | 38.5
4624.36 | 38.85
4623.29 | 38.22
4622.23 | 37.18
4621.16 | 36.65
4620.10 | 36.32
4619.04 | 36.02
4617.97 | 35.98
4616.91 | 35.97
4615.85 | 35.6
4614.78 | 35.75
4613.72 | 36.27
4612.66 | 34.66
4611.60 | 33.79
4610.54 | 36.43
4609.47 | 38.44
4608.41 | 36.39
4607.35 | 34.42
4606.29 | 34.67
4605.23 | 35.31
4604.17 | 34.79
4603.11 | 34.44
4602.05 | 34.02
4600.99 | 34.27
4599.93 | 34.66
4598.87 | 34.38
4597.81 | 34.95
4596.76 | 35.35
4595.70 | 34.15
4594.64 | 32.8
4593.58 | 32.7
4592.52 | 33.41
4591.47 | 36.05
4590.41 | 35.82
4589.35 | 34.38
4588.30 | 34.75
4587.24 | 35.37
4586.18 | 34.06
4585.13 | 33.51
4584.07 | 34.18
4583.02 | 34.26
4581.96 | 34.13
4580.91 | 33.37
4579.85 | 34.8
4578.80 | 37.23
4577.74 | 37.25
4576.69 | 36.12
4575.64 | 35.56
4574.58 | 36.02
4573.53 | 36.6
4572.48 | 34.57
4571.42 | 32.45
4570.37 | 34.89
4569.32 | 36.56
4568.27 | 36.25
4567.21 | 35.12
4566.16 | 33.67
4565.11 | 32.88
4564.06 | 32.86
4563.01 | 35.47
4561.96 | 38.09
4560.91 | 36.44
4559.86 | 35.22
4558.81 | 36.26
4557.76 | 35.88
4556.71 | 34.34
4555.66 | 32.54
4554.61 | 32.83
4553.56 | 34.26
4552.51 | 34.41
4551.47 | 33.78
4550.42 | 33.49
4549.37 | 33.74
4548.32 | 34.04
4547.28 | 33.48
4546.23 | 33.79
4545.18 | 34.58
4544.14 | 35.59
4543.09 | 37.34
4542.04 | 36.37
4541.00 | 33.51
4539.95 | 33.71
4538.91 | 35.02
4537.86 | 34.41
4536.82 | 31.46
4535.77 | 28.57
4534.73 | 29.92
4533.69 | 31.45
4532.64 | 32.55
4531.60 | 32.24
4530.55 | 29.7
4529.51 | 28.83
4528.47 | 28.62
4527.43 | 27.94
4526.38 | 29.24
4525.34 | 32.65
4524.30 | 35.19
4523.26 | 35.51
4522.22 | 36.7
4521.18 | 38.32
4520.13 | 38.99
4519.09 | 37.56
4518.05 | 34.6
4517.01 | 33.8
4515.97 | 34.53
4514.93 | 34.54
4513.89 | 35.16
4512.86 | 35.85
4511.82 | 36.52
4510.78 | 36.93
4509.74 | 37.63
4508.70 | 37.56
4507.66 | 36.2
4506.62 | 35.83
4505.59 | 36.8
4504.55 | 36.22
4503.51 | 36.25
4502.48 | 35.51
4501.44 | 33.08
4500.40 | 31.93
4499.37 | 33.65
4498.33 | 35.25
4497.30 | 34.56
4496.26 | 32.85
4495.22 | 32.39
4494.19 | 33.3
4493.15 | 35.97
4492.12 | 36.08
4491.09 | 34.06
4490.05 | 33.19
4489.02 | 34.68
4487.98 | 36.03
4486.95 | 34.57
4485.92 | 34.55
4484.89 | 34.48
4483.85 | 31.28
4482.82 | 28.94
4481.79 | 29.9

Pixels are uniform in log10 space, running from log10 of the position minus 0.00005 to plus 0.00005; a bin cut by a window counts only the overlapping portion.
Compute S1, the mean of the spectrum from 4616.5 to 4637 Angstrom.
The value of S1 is 37.4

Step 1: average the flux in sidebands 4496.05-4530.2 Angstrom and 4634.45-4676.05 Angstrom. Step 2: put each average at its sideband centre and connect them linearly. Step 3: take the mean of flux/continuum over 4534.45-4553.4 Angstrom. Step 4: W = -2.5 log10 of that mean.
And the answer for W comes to 0.03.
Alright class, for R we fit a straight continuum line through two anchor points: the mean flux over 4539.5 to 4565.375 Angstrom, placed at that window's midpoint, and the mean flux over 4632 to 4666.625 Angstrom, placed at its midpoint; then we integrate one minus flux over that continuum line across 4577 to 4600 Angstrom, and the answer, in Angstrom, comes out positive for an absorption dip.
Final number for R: 0.2 Angstrom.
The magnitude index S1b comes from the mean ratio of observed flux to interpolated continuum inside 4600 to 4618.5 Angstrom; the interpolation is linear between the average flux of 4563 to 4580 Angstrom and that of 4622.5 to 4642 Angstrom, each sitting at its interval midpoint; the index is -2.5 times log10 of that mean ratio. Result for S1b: 0.03 mag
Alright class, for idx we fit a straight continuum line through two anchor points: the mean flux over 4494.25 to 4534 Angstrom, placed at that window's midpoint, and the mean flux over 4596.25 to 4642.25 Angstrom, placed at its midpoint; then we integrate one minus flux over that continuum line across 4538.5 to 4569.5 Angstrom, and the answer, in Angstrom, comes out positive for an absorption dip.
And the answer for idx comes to 0.3 Angstrom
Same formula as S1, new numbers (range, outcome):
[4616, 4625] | 36.9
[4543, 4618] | 34.9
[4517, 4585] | 34.2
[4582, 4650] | 35.6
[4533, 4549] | 33.5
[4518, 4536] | 32.7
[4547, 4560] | 34.2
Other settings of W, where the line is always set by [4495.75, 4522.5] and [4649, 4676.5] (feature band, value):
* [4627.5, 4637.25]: -0.06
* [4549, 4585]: 0.02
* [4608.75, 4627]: -0.04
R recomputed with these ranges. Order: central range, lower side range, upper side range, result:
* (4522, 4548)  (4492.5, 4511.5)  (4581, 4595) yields 1.56 Angstrom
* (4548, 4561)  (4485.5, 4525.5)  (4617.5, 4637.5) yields 0.64 Angstrom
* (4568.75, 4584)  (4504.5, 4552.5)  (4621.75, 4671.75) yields -0.18 Angstrom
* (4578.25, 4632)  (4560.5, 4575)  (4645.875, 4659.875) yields -0.83 Angstrom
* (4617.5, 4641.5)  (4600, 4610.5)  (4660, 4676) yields -1.25 Angstrom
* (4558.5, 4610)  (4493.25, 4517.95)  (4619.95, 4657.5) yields 1.09 Angstrom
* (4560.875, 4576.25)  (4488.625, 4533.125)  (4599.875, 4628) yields 0.10 Angstrom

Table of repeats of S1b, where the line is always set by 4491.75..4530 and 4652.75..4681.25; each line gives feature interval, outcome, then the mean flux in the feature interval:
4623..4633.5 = -0.09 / 38.3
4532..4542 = 0.07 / 32.5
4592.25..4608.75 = 0.02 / 34.4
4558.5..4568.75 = -0.01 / 35.2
